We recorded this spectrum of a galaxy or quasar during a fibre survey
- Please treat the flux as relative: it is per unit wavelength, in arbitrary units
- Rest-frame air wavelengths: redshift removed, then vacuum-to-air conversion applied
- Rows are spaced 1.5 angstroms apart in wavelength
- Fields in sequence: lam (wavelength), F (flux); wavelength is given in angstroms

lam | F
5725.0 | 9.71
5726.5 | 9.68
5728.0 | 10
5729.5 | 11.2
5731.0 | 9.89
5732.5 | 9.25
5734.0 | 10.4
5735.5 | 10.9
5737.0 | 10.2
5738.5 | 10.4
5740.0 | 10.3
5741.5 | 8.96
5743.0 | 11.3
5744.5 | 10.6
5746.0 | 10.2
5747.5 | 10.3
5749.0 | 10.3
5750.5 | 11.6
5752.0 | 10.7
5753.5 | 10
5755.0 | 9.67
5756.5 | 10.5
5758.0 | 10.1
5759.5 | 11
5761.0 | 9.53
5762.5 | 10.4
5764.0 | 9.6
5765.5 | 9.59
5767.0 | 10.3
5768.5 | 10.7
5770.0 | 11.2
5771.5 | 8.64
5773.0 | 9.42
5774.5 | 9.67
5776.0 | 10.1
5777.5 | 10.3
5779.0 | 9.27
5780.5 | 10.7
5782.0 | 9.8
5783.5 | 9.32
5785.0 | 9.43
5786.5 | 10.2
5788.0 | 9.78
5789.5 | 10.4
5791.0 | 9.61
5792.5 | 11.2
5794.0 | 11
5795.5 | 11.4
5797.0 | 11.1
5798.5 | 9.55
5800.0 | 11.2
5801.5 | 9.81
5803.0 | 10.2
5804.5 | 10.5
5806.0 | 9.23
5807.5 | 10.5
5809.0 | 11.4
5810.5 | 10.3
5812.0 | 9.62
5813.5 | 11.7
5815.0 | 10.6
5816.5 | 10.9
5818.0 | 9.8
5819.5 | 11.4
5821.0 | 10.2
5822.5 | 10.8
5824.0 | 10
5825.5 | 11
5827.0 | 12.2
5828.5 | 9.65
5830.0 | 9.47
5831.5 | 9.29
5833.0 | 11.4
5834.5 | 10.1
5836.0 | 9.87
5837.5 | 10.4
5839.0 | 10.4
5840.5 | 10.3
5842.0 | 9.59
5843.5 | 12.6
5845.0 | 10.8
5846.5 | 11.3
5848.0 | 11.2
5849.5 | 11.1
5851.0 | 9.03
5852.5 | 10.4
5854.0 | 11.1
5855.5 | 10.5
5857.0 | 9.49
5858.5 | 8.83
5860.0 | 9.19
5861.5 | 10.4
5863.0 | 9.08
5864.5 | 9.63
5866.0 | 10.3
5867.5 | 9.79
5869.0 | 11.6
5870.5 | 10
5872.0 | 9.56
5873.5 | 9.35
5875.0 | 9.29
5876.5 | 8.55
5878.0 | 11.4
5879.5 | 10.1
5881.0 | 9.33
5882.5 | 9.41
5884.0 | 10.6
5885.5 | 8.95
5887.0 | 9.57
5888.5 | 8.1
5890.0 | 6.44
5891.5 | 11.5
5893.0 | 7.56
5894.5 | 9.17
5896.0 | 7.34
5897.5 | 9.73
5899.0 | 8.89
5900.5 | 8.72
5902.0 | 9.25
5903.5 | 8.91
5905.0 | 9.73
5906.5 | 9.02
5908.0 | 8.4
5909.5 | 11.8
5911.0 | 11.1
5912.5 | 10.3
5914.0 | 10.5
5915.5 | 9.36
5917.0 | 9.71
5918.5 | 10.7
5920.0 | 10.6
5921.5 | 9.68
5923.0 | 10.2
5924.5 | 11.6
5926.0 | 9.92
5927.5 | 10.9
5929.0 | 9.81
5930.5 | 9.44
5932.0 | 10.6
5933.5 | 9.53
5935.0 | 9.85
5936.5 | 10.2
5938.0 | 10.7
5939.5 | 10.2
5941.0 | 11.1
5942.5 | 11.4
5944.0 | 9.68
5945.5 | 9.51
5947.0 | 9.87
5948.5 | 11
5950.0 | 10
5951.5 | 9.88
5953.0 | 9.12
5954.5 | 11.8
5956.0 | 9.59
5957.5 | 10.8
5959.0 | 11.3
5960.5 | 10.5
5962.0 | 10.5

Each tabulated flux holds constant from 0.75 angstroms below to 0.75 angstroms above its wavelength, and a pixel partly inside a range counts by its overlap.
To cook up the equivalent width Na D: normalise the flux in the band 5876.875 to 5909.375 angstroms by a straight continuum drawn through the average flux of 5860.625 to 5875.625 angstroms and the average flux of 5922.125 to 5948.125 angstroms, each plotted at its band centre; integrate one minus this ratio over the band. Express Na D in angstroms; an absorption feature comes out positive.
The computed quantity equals 2.7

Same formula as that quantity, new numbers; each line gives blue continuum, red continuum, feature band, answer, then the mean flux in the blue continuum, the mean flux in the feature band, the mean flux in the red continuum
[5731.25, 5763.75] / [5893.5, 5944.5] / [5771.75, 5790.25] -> 0.7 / 10.3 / 9.83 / 9.93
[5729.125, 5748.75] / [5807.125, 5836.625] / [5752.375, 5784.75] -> 1.2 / 10.3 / 9.99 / 10.5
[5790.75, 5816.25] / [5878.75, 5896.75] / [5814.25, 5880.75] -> -3.6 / 10.5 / 10.3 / 9.01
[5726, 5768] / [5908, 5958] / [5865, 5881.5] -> 0.5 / 10.3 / 9.94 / 10.3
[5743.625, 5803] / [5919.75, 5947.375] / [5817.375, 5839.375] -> -0.4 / 10.2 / 10.4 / 10.3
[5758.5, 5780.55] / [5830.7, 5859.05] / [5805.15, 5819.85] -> -0.4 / 10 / 10.5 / 10.4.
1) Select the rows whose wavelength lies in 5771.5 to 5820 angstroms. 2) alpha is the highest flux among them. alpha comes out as 11.7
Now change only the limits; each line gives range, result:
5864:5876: 11.6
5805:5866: 12.6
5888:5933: 11.8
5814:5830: 12.2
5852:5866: 11.1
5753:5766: 11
